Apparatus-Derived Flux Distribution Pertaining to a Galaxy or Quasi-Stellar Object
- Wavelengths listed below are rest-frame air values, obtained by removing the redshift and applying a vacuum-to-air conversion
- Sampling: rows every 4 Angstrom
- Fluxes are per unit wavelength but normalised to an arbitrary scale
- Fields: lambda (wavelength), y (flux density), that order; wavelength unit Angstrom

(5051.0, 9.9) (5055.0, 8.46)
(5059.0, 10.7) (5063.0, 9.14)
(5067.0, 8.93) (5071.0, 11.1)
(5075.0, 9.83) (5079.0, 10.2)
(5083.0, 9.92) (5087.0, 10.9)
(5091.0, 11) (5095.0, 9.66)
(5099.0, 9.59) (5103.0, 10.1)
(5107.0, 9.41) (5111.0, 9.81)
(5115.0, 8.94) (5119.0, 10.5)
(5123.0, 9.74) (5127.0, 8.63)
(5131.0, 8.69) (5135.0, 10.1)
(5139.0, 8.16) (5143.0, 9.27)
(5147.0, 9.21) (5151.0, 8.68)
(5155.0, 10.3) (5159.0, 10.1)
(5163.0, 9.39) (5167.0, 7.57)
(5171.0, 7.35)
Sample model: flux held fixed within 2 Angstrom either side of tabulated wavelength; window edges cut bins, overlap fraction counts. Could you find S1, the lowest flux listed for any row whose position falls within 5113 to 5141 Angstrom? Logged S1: 8.16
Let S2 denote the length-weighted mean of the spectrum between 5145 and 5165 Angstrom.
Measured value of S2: 9.54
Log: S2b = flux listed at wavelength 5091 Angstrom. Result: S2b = 11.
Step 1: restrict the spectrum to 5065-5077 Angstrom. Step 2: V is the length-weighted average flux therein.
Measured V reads 9.95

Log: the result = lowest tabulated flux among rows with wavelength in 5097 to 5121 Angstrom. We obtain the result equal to 8.94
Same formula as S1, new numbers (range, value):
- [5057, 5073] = 8.93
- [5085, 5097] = 9.66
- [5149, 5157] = 8.68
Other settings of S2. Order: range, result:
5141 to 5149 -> 9.24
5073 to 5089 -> 10.2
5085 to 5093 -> 10.9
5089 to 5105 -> 10.1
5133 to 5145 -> 9.18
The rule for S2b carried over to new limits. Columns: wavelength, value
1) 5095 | 9.66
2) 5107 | 9.41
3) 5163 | 9.39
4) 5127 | 8.63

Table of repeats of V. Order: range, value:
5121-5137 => 9.29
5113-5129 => 9.45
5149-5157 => 9.49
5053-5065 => 9.43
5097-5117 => 9.57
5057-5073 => 9.97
